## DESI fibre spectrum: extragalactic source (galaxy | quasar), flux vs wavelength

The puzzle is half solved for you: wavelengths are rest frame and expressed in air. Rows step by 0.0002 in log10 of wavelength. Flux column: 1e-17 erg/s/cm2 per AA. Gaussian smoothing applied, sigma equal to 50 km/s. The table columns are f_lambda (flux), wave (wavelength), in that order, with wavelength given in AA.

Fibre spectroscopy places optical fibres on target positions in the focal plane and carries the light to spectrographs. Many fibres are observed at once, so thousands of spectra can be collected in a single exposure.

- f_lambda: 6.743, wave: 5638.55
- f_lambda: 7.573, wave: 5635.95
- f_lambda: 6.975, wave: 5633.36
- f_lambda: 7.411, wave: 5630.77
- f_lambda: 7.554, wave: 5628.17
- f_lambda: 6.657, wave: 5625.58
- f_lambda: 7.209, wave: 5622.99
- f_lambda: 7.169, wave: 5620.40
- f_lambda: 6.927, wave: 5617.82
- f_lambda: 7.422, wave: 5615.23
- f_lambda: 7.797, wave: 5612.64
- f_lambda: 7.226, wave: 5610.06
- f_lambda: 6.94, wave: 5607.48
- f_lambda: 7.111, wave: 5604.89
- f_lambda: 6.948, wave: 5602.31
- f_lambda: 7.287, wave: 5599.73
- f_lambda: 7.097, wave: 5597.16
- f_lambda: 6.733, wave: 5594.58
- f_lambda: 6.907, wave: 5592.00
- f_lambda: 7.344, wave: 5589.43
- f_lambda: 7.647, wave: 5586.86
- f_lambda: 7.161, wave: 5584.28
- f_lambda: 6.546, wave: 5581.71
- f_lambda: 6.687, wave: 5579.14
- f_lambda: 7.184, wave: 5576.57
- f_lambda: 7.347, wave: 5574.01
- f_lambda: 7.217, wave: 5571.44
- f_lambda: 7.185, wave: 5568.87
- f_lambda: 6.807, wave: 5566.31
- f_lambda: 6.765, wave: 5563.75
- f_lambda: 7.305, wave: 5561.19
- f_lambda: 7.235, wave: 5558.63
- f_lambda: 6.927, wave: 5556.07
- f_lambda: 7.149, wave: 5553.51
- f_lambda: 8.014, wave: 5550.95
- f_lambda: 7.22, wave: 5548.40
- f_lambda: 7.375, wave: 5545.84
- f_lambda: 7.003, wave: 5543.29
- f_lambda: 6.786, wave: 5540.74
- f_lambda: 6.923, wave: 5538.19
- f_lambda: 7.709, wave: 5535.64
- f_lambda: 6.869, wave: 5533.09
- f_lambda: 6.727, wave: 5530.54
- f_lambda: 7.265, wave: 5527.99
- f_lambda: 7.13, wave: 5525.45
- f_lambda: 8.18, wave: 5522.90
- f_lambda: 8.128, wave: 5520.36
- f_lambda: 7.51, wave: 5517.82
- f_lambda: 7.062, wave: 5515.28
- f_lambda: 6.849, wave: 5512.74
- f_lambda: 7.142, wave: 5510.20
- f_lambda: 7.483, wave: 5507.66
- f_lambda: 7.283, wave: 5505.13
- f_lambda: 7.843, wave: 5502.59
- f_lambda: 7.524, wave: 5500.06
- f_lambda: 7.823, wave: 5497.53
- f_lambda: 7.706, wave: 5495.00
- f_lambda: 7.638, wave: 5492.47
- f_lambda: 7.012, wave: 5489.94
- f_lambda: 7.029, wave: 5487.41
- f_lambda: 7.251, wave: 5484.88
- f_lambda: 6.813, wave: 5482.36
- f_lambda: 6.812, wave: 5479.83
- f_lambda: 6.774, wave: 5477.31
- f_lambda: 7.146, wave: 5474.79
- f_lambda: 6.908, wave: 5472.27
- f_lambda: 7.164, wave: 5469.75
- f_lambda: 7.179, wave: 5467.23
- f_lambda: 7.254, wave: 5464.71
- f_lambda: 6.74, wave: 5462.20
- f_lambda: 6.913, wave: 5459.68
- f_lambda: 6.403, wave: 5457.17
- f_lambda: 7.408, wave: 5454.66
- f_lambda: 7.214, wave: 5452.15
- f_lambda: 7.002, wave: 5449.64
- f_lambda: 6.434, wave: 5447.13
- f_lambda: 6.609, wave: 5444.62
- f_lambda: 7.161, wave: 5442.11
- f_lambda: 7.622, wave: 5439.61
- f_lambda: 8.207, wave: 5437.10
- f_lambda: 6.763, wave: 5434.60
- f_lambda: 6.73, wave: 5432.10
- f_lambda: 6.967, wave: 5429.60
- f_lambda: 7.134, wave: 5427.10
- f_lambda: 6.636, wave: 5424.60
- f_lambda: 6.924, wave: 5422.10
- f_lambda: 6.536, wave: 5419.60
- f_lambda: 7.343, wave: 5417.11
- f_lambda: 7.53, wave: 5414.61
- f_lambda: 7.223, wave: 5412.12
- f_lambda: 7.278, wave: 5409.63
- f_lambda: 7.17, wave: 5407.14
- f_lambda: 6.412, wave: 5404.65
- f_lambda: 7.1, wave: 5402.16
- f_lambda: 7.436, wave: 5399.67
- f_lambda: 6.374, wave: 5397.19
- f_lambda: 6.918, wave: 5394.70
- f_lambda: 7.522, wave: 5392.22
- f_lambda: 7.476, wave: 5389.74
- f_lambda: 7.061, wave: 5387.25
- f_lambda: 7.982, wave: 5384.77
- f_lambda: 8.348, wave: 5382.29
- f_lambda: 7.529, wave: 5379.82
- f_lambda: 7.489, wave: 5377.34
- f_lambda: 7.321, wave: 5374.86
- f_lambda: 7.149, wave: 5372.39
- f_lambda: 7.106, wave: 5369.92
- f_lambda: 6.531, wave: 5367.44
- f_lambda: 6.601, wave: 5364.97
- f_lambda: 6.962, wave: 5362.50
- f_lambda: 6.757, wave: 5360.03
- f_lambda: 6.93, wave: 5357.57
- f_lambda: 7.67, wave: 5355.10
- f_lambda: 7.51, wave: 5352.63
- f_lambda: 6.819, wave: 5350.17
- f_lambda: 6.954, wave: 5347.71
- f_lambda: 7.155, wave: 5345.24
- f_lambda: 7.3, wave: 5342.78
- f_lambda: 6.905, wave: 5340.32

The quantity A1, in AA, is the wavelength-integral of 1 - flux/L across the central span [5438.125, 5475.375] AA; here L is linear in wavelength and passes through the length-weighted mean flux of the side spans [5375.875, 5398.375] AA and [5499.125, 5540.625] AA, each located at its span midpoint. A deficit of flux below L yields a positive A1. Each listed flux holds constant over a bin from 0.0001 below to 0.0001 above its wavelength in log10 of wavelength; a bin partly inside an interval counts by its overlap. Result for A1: 1.8 AA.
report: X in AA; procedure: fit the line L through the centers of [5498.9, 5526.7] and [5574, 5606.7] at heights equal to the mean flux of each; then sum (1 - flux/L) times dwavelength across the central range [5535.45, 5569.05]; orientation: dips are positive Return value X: 0.5 AA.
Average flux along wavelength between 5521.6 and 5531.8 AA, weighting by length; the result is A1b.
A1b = 7.33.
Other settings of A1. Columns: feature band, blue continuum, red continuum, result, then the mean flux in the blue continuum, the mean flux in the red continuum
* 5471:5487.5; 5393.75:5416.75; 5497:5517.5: 0.74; 7.06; 7.37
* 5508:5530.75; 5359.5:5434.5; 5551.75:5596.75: -0.89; 7.12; 7.08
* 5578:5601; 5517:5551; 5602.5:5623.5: 0.62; 7.32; 7.21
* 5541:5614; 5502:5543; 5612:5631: 1.18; 7.29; 7.24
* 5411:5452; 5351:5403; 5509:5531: 1.24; 7.23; 7.35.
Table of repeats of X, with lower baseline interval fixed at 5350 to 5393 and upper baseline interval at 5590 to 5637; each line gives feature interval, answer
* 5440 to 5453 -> 0.6 AA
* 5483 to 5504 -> -0.7 AA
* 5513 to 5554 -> -0.6 AA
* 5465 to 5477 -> 0.2 AA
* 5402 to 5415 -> 0.3 AA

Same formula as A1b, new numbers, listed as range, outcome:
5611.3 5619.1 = 7.38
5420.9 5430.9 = 6.91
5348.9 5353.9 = 7.17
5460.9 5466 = 6.99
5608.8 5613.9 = 7.52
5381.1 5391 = 7.71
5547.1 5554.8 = 7.46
